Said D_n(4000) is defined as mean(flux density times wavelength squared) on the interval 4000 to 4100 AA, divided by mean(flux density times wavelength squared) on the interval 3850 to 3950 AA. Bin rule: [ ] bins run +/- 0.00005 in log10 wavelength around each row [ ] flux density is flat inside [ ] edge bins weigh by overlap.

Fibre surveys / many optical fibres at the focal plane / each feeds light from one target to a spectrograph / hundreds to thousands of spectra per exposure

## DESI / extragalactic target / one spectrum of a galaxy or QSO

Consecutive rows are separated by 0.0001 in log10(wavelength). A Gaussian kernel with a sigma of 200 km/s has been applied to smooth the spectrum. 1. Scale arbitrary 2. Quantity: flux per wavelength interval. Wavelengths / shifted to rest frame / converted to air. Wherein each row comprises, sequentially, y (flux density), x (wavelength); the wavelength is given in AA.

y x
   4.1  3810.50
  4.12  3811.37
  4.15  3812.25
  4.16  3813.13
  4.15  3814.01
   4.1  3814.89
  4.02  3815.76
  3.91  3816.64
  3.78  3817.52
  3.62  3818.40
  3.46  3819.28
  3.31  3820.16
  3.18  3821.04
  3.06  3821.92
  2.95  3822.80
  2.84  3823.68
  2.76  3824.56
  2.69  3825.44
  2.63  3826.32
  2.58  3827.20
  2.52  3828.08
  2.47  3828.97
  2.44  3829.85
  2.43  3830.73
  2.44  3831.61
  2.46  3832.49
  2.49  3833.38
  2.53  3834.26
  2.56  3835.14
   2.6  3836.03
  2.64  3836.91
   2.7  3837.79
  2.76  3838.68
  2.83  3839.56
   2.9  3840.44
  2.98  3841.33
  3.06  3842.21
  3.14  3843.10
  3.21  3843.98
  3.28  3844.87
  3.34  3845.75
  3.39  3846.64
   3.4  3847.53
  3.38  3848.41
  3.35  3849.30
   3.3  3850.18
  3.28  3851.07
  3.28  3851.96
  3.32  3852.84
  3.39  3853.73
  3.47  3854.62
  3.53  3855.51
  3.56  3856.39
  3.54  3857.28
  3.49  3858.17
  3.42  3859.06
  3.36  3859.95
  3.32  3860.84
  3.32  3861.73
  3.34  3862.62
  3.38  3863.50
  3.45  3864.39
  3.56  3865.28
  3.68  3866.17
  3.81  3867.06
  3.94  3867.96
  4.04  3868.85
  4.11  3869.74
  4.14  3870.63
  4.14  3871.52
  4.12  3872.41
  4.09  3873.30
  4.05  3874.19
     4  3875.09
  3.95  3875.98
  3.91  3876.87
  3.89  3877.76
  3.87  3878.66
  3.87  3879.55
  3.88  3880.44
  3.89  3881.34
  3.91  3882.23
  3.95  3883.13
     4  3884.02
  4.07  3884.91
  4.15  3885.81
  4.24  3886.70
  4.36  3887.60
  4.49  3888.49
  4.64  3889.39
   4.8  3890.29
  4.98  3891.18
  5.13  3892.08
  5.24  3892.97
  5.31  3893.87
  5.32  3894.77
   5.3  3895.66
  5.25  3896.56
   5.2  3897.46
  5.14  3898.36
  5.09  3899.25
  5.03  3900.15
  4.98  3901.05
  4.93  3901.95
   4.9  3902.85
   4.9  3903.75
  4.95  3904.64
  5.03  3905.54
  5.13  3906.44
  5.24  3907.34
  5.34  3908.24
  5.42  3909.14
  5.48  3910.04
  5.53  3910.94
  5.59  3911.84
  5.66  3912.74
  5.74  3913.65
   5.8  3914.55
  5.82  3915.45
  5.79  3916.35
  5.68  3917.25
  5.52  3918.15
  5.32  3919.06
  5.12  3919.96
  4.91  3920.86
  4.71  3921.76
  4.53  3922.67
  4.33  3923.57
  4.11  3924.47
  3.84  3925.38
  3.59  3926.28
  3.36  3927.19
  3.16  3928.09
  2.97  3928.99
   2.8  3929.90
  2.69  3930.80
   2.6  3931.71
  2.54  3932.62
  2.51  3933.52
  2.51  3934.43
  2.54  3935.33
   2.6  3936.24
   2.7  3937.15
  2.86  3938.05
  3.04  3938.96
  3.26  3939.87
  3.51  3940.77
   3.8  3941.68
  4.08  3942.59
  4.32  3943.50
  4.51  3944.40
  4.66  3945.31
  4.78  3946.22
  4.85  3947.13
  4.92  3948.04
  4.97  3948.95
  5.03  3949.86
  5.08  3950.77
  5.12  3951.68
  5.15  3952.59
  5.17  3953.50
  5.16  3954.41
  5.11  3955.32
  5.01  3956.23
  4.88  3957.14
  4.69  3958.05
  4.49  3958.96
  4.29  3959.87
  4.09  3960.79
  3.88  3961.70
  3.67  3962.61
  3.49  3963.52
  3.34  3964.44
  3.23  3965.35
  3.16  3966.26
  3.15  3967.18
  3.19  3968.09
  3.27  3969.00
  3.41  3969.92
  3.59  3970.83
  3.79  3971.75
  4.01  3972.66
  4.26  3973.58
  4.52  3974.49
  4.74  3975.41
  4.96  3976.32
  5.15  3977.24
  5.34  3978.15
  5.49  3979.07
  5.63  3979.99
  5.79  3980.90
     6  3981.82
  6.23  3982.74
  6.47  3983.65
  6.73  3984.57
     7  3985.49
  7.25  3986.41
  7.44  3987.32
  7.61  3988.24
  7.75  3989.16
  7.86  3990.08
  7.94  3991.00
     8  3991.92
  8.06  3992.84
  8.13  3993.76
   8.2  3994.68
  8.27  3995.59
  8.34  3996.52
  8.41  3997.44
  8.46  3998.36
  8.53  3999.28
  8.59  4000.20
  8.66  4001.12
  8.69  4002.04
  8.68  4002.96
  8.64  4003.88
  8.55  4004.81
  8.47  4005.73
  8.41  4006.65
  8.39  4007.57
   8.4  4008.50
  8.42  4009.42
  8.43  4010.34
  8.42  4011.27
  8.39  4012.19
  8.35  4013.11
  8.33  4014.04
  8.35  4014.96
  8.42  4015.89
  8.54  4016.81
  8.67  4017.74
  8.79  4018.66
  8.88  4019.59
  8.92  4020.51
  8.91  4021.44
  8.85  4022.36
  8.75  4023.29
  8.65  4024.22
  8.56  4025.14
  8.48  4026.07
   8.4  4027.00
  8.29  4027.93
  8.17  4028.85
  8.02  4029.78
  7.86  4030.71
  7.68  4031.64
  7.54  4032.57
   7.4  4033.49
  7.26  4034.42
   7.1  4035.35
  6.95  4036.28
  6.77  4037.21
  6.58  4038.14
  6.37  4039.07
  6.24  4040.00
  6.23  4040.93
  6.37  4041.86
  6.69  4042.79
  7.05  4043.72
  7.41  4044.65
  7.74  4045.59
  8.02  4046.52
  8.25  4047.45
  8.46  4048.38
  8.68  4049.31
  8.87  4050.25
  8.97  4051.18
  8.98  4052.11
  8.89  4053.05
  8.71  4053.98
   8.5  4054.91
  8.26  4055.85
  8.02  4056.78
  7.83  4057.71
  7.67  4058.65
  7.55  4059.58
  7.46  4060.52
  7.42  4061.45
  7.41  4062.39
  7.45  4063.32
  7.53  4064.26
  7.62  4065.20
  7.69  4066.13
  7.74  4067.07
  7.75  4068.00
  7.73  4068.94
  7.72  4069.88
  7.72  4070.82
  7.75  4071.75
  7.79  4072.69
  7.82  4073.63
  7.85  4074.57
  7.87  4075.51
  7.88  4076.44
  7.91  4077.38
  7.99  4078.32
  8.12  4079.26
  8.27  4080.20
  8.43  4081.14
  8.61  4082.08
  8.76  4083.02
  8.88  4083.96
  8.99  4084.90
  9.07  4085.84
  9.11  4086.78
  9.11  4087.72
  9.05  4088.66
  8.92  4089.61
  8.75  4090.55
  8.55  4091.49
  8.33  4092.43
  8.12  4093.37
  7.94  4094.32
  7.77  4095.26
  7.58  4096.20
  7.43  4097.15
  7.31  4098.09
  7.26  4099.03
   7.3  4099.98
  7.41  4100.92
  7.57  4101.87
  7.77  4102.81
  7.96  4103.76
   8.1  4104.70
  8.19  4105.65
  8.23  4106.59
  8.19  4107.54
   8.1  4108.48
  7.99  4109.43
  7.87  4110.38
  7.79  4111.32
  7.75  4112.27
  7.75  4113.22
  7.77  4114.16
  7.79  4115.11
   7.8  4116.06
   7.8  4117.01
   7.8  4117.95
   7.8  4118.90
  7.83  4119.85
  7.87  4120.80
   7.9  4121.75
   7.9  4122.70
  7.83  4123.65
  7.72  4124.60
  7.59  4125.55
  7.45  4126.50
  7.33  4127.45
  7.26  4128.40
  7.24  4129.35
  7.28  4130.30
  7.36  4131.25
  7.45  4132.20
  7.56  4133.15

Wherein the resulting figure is 2.07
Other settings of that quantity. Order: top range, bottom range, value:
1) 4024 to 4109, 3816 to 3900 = 2.43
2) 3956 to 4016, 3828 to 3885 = 2.03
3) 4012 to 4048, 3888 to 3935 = 1.78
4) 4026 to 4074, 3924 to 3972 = 2.12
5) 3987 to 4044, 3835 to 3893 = 2.37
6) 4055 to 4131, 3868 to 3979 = 1.98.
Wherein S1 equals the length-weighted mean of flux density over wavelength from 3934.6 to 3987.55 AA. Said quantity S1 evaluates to 4.51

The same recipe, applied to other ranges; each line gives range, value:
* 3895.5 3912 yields 5.17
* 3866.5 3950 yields 4.37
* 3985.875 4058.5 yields 8.09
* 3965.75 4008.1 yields 6.59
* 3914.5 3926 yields 4.99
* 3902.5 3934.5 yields 4.55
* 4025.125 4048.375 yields 7.41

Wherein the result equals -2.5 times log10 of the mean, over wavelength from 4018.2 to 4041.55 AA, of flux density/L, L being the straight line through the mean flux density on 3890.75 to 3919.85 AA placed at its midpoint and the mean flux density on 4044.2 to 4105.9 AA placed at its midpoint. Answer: -0.07 mag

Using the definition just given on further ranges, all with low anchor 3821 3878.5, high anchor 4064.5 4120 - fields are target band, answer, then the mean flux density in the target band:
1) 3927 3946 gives 0.48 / 3.21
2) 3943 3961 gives 0.10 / 4.82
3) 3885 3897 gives -0.19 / 4.84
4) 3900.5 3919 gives -0.21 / 5.37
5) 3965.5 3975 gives 0.48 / 3.63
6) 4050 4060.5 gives -0.14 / 8.34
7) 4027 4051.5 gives -0.08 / 7.51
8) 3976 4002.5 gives -0.21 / 7.29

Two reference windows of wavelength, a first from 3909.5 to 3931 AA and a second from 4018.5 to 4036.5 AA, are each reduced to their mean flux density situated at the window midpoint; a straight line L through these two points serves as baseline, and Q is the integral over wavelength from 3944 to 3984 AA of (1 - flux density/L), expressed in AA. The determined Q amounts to 10.0 AA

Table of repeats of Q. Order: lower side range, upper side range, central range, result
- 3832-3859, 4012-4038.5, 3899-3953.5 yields 8.9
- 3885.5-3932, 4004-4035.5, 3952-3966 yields 4.4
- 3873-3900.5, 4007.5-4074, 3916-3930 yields 2.4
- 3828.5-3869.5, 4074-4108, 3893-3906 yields -2.7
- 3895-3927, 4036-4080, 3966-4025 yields -4.6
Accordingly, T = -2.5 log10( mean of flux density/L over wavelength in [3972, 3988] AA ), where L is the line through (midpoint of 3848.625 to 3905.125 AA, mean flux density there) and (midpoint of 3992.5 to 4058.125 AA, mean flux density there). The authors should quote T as 0.211 mag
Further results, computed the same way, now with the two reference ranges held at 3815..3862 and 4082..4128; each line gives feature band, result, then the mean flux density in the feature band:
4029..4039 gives -0.09 mag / 7.3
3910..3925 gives -0.16 mag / 5.26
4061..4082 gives -0.06 mag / 7.81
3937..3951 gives 0.21 mag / 4.17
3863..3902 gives -0.11 mag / 4.34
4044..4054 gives -0.20 mag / 8.41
